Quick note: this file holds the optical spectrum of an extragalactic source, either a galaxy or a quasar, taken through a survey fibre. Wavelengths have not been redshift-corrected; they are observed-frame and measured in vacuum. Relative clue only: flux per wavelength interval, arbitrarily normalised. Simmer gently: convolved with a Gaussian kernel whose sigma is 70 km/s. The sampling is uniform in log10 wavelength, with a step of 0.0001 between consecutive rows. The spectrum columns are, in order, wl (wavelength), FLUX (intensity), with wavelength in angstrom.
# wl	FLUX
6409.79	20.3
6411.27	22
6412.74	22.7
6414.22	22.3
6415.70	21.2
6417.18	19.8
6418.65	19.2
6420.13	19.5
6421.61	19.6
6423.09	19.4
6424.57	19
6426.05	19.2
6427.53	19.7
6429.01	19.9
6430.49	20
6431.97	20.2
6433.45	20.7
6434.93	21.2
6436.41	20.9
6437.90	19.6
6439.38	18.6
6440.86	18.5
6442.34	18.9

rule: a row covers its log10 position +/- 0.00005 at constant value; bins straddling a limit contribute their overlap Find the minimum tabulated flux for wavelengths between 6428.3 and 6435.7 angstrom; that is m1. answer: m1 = 19.9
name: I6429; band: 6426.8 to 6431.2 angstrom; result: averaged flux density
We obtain 19.9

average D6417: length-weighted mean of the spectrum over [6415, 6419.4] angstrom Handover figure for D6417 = 20.1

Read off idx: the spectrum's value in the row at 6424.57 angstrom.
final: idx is 19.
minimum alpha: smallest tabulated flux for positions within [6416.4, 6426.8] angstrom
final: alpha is 19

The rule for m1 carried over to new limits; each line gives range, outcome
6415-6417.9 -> 19.8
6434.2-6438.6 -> 19.6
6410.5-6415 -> 22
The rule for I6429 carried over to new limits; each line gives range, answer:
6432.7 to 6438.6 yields 20.6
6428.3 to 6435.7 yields 20.4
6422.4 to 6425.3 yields 19.2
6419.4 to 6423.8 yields 19.5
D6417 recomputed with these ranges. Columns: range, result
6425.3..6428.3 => 19.4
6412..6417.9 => 21.5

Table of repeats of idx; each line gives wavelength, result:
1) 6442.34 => 18.9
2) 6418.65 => 19.2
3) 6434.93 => 21.2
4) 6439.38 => 18.6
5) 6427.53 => 19.7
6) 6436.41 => 20.9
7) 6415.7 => 21.2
